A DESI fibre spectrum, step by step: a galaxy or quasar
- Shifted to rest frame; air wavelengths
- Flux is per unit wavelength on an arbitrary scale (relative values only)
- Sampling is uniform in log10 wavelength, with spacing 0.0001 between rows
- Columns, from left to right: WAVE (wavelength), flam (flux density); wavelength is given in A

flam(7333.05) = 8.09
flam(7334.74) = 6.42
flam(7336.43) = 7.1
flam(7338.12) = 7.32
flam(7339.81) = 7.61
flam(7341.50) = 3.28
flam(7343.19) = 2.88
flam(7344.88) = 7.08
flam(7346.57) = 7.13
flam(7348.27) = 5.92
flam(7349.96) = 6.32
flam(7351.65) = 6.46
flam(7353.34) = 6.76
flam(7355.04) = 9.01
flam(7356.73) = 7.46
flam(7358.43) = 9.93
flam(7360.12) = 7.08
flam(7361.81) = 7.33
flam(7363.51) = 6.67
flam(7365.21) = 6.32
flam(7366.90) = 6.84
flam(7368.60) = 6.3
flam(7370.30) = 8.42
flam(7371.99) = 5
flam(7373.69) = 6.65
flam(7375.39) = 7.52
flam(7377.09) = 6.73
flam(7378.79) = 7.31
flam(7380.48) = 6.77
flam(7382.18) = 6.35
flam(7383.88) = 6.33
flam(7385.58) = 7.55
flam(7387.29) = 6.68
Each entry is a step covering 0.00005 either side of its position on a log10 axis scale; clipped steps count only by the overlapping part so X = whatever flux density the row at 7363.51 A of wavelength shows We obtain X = 6.67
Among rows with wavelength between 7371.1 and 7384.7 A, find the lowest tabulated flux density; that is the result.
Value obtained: 5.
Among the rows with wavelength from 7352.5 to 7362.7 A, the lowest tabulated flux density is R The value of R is 6.76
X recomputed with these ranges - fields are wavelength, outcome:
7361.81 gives 7.33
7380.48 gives 6.77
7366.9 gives 6.84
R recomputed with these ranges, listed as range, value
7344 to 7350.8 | 5.92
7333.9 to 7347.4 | 2.88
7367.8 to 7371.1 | 6.3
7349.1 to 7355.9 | 6.32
